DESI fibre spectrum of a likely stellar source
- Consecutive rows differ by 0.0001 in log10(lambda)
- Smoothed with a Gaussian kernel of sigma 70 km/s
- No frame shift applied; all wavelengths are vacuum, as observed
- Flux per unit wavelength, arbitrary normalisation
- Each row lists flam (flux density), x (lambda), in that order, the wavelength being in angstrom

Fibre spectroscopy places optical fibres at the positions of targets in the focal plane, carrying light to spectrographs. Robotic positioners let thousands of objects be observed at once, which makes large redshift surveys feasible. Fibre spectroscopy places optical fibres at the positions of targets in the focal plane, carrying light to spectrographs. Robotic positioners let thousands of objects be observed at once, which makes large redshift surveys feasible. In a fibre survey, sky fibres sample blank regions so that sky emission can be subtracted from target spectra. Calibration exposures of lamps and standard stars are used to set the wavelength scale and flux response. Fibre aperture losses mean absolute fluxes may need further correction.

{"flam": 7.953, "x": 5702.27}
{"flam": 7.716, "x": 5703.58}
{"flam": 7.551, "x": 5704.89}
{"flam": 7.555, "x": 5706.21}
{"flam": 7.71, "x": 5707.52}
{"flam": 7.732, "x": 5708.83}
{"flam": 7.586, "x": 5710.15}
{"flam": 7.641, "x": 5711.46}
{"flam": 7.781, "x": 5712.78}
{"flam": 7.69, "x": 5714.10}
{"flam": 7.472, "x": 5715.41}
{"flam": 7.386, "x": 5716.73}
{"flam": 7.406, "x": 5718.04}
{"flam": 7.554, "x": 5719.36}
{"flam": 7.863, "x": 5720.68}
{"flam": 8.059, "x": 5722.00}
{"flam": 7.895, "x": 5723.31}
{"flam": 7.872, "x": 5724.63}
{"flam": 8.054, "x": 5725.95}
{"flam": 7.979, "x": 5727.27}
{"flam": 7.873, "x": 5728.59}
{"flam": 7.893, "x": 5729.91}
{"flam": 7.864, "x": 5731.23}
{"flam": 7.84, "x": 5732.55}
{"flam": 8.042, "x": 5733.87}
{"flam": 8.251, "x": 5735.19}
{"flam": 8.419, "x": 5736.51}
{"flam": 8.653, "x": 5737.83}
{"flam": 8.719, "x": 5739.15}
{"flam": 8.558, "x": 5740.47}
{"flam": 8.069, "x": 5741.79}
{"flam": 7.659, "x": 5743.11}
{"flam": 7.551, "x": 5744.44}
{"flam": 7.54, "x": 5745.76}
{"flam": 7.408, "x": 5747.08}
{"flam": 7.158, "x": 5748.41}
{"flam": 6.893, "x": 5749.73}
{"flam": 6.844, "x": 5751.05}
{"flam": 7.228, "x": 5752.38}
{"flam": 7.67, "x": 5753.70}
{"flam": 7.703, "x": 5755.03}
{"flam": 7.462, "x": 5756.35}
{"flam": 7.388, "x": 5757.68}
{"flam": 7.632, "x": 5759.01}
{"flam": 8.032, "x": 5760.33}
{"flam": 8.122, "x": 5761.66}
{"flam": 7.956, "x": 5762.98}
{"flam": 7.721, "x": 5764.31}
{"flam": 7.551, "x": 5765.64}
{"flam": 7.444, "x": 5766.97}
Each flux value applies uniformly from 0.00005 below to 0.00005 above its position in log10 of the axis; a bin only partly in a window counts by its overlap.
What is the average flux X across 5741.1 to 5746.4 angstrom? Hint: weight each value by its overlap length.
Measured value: 7.71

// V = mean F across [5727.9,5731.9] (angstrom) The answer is 7.87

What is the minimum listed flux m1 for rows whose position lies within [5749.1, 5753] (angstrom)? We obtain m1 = 6.844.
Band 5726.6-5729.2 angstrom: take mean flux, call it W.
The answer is 7.92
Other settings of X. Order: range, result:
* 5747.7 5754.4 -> 7.16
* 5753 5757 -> 7.62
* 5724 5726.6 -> 7.96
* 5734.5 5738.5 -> 8.45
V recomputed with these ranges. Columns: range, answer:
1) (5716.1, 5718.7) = 7.41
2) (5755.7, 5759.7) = 7.49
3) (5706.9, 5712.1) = 7.67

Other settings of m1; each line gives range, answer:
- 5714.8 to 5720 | 7.386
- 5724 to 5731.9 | 7.864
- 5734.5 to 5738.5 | 8.251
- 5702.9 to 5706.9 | 7.551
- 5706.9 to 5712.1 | 7.586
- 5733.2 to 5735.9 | 8.042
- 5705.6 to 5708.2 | 7.555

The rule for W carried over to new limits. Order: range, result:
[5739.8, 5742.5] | 8.32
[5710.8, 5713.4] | 7.71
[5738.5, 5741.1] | 8.64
